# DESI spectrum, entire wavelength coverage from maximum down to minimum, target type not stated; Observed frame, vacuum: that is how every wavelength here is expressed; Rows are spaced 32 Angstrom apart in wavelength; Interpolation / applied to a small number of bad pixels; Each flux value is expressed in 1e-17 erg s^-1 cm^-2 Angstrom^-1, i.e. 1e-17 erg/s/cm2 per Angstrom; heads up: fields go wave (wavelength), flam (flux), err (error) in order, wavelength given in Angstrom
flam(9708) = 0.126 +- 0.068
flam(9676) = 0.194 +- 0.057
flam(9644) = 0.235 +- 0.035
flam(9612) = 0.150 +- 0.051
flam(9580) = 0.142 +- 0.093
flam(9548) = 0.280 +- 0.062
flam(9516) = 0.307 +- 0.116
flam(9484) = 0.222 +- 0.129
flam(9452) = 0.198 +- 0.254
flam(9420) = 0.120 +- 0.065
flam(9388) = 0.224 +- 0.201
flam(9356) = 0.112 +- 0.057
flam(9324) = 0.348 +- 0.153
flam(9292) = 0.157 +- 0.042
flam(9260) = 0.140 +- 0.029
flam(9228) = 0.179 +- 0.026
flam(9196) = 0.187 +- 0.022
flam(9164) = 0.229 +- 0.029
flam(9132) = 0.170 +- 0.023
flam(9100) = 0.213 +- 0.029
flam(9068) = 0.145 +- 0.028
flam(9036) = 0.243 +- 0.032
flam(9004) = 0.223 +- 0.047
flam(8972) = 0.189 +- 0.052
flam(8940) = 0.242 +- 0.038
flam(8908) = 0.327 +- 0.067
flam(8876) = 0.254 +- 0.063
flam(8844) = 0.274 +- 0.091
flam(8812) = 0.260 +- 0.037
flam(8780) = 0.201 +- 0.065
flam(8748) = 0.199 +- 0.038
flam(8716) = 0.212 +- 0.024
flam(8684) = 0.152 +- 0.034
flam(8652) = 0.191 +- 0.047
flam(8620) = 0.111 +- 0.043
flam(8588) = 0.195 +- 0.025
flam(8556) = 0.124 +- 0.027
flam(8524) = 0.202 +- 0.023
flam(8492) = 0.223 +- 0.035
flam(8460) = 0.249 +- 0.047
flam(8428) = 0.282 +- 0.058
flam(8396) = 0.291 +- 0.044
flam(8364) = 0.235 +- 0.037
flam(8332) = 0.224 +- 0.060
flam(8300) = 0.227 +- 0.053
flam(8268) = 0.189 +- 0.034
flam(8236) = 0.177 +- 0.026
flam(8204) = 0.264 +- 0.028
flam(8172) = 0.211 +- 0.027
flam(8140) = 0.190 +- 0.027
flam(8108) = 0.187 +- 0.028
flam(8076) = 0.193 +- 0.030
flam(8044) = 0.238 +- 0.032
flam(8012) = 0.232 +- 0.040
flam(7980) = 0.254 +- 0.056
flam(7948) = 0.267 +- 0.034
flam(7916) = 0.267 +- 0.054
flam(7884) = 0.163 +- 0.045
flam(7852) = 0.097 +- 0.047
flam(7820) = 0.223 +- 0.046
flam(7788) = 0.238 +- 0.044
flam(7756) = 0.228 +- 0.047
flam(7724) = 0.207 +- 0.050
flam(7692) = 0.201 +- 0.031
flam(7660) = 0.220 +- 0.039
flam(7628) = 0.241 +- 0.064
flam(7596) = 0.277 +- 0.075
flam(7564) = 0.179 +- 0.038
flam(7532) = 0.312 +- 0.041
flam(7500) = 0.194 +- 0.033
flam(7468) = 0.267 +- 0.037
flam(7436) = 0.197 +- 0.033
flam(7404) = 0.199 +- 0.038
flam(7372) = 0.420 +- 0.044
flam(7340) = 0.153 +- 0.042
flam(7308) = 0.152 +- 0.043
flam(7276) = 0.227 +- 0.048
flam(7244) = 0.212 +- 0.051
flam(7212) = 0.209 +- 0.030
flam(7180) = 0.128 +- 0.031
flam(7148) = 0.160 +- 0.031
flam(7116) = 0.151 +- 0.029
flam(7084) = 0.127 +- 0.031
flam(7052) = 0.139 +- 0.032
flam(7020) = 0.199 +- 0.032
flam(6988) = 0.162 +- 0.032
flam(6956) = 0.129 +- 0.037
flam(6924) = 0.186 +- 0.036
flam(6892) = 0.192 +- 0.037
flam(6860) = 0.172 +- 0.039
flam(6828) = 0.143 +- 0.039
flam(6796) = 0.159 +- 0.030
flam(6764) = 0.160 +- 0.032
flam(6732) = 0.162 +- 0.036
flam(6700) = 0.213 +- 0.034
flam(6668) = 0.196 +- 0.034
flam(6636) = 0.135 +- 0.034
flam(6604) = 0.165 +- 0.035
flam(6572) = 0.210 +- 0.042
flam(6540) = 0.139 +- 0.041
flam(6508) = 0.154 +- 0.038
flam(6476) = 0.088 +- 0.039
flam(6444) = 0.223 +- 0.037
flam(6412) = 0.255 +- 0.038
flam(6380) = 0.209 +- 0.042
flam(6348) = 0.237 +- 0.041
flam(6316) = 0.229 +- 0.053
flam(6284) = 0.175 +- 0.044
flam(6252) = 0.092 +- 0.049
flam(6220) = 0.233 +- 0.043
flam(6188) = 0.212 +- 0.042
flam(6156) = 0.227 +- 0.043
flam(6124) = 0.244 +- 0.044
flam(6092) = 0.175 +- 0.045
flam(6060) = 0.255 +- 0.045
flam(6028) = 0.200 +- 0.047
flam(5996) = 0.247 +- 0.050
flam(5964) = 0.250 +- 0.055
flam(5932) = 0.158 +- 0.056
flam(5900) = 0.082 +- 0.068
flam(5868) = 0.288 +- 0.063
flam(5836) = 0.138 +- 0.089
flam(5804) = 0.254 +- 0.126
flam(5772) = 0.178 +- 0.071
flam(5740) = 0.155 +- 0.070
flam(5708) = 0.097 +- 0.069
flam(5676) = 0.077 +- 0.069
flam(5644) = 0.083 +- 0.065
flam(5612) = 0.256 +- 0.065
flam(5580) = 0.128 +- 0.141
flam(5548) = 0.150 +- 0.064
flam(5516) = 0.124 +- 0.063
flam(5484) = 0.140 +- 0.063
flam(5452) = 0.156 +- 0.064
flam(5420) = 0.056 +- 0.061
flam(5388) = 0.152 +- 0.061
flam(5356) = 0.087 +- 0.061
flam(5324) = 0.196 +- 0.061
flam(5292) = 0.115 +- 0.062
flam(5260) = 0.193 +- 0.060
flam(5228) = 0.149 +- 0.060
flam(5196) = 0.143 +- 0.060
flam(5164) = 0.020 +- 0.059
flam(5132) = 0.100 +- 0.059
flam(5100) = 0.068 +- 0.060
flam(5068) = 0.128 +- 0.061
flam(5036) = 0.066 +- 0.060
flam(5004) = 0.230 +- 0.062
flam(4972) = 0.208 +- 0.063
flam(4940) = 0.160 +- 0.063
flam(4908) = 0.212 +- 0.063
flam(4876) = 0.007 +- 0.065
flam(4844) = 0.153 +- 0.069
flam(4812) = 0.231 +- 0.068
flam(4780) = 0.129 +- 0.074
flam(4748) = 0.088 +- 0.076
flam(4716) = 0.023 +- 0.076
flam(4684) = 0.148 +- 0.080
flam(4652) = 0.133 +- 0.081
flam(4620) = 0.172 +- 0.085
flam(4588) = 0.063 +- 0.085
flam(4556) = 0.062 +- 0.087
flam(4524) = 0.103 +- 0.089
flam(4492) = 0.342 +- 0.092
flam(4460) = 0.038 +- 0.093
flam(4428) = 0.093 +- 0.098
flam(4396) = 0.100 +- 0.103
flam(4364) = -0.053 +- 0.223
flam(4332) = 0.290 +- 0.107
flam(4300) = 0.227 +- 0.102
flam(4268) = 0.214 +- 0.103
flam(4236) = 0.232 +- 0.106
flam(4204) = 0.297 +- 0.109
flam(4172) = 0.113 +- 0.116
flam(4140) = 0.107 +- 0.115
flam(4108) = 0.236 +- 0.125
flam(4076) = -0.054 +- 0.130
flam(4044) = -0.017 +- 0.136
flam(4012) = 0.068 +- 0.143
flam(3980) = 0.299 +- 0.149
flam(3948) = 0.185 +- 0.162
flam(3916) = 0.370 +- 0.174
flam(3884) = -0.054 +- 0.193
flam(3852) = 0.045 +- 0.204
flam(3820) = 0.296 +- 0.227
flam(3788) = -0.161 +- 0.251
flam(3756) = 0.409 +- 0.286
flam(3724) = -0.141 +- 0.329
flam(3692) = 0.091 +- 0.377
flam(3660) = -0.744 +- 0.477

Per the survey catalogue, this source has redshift 0.975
